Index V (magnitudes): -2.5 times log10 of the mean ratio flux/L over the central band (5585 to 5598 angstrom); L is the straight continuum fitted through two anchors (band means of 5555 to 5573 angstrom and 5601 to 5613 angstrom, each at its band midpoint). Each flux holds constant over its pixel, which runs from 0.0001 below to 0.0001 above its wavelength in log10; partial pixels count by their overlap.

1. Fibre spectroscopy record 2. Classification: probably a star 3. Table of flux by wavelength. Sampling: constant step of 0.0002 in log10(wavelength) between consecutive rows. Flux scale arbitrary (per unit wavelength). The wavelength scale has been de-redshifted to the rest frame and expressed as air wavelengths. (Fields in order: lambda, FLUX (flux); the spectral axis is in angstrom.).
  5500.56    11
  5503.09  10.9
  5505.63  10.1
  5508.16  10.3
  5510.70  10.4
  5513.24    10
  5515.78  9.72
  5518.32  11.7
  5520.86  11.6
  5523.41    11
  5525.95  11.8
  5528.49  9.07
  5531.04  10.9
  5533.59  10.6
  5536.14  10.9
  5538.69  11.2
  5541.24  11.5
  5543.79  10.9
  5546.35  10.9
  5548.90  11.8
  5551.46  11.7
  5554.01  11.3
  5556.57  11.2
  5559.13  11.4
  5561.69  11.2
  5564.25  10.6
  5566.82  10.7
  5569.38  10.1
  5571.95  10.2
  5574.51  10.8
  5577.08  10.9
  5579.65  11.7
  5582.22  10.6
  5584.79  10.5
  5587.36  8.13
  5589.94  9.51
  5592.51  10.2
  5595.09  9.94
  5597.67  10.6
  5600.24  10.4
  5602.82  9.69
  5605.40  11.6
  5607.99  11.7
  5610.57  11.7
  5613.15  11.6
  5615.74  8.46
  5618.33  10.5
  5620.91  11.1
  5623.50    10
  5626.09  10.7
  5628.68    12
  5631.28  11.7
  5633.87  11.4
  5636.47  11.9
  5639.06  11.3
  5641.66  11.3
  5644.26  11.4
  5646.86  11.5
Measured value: 0.14 mag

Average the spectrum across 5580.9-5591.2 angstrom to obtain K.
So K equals 9.69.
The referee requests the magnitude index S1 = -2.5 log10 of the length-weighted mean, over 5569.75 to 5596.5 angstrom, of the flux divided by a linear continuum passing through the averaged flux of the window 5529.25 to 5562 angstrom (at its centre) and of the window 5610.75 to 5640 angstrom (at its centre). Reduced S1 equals 0.09 mag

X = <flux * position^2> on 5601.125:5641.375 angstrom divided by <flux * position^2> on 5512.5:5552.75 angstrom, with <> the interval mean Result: 1.04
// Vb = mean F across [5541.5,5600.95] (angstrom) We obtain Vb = 10.7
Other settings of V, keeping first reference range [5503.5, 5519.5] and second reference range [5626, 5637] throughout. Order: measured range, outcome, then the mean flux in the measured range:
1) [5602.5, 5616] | 0.032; 11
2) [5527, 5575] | -0.011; 10.9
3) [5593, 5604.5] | 0.107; 10.2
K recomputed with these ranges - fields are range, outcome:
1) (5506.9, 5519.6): 10.4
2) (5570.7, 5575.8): 10.5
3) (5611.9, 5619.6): 10.2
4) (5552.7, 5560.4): 11.3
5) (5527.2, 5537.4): 10.4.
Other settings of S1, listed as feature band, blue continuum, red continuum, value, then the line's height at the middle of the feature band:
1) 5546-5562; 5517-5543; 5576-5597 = -0.07 mag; 10.7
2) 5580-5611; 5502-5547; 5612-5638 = 0.05 mag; 10.9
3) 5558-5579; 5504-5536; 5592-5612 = -0.01 mag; 10.7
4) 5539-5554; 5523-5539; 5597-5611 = -0.06 mag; 10.8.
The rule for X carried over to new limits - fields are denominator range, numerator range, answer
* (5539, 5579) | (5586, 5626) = 0.96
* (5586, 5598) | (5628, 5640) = 1.23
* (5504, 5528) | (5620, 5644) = 1.10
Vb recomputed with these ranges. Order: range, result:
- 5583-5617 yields 10.3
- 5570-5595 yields 10.3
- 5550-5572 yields 11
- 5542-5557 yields 11.3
